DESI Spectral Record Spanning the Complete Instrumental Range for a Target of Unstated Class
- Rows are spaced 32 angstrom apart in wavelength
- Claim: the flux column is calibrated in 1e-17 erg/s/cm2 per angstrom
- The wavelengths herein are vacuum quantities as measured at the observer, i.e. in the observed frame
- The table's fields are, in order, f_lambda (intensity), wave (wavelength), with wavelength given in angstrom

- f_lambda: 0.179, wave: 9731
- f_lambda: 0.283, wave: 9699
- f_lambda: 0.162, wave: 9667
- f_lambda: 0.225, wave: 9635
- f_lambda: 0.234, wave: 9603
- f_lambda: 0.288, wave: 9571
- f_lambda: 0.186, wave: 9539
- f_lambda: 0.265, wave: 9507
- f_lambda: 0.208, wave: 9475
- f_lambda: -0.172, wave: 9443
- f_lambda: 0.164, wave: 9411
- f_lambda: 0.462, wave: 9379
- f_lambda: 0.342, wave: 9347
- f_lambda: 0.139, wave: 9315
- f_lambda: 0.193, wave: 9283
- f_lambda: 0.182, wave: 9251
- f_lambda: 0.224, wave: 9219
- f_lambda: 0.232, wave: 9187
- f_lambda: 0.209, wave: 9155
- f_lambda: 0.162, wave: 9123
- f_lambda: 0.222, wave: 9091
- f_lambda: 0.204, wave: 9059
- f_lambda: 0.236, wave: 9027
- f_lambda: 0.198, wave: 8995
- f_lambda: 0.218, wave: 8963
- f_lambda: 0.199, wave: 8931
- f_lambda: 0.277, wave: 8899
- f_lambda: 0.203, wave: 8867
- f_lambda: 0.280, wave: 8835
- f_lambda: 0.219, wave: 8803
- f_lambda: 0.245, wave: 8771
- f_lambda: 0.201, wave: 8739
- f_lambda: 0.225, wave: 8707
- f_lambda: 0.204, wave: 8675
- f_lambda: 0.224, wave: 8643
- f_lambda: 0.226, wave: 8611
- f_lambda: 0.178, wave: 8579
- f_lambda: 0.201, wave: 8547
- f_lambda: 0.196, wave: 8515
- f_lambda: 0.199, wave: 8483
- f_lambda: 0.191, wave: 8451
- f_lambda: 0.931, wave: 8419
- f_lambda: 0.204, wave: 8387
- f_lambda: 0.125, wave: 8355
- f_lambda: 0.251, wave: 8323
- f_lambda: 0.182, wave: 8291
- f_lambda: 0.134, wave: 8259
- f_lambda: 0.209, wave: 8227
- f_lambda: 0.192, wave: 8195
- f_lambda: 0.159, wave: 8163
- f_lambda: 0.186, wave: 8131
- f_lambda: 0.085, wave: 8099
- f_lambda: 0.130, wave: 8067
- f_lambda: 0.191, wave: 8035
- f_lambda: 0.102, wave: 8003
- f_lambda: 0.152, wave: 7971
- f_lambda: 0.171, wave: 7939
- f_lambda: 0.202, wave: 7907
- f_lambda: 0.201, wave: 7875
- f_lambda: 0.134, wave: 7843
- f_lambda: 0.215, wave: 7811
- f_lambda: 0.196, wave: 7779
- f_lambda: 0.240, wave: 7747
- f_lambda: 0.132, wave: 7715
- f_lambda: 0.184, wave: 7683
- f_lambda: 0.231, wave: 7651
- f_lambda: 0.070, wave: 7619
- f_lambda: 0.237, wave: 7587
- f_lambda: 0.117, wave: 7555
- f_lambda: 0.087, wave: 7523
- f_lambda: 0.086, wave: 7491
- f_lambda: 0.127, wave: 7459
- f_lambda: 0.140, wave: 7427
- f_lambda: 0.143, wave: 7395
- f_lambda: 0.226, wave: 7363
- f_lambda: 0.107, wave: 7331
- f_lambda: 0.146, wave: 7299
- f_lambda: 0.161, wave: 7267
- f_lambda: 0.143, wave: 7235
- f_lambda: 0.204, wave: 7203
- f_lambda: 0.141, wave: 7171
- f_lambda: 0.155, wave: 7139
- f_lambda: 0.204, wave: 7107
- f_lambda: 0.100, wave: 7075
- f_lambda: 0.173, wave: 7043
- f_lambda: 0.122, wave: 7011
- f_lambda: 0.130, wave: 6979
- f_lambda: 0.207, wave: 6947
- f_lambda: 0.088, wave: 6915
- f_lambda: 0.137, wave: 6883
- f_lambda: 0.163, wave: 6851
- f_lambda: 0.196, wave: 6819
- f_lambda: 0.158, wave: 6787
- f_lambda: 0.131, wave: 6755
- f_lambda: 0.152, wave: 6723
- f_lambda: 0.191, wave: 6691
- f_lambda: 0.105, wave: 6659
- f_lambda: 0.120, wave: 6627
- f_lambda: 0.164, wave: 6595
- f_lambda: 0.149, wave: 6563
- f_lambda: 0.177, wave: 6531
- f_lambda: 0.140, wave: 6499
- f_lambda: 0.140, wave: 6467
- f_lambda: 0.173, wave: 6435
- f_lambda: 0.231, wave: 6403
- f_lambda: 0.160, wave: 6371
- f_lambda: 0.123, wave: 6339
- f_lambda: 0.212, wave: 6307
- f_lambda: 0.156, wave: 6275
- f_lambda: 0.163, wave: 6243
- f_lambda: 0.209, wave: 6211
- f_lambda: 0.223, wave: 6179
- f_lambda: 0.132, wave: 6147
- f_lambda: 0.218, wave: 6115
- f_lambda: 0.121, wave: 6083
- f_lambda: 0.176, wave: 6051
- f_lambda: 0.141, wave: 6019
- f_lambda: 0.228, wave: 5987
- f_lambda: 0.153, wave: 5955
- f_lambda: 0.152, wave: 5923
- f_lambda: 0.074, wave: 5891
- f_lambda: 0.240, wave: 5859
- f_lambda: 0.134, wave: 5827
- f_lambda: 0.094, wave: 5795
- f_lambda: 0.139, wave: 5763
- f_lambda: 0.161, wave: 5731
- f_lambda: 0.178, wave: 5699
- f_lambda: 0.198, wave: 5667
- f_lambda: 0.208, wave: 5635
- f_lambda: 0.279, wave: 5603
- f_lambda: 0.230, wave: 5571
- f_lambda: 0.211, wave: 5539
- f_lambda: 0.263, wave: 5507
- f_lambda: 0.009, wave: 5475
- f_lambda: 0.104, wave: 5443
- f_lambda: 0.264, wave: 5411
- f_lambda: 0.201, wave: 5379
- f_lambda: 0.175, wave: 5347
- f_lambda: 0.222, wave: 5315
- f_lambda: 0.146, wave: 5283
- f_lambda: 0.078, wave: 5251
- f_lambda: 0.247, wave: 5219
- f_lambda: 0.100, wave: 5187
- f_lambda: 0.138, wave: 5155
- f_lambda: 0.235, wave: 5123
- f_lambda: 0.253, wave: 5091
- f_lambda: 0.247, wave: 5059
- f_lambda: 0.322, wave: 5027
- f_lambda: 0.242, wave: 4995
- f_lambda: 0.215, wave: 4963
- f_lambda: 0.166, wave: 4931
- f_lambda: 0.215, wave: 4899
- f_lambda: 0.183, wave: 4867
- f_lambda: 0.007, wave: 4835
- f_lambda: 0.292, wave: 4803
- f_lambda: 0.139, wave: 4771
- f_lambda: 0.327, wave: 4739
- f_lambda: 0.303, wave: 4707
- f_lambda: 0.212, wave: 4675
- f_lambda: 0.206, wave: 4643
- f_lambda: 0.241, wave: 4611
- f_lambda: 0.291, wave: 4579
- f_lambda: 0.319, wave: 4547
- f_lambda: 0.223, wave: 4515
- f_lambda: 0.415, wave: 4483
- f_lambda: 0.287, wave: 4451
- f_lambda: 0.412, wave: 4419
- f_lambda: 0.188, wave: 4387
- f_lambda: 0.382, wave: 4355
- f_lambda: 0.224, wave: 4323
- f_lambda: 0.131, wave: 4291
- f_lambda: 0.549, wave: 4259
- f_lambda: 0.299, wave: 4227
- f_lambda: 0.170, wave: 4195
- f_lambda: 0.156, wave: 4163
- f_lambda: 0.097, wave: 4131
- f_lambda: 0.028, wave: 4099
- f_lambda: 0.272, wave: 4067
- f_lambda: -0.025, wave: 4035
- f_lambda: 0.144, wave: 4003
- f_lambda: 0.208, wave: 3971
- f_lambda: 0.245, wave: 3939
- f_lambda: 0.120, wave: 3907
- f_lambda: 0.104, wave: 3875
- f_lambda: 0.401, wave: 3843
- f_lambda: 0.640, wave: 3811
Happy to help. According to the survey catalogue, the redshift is 1.26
